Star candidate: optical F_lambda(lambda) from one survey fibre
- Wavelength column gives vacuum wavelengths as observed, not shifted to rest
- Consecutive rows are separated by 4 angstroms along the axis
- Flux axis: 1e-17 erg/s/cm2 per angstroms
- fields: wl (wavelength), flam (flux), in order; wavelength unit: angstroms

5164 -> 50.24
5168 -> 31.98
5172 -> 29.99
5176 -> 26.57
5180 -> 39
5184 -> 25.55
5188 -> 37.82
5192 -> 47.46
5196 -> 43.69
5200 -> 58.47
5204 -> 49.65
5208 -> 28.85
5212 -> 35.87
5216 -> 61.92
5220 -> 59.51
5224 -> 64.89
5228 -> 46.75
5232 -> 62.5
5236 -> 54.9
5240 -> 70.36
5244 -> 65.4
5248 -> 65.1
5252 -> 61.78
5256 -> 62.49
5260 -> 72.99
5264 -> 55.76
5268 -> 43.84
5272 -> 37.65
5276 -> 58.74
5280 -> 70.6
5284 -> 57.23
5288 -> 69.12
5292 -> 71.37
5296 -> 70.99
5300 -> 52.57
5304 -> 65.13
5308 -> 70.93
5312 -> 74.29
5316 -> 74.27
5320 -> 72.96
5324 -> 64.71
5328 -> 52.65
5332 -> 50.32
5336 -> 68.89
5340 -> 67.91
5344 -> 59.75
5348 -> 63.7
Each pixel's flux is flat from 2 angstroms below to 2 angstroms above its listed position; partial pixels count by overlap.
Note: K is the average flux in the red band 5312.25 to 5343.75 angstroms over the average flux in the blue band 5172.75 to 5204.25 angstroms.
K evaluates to 1.6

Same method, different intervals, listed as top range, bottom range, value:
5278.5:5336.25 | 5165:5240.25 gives 1.44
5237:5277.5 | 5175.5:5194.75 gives 1.63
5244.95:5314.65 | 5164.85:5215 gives 1.62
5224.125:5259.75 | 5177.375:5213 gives 1.53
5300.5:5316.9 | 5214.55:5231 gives 1.19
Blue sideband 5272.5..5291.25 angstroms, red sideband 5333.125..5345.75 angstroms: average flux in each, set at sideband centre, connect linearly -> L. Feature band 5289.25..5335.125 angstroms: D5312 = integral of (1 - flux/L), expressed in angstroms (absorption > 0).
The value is -1.5 angstroms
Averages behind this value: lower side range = 62.3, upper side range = 64.6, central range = 65.6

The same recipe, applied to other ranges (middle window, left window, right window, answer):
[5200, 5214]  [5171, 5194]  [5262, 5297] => -0.18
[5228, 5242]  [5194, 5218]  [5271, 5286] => -2.63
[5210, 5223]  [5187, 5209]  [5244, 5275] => -1.11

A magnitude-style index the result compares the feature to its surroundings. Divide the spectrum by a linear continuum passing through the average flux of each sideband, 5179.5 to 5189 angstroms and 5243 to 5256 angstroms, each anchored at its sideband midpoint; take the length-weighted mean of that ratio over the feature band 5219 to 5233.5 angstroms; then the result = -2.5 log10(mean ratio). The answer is -0.11 mag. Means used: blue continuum 33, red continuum 63.7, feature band 58.2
